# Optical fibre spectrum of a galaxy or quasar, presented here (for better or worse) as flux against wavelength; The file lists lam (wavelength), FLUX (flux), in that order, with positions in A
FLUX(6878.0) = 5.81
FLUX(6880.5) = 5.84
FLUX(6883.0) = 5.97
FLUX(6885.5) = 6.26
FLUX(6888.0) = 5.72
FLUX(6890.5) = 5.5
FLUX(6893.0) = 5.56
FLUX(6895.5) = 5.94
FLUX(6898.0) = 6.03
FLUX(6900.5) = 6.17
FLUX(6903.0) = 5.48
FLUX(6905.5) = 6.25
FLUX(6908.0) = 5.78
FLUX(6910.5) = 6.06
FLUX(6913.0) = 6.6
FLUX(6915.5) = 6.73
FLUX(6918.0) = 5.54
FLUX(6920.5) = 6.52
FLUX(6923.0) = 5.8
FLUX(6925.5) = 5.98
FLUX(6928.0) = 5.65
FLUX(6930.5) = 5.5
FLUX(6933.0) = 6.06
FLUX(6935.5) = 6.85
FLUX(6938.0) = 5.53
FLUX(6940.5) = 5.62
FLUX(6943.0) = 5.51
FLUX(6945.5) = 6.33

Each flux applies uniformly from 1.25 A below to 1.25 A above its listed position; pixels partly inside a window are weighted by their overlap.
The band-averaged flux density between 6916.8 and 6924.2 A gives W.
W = 5.96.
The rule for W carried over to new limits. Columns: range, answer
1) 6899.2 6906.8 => 5.97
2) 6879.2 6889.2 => 5.95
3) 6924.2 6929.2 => 5.82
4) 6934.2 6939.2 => 6.2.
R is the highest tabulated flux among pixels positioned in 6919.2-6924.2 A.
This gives 6.52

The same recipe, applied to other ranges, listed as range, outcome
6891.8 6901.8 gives 6.17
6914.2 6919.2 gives 6.73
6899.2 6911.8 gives 6.25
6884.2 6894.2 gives 6.26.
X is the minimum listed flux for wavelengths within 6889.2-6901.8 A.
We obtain 5.5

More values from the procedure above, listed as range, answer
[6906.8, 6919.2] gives 5.54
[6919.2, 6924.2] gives 5.8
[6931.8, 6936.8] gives 6.06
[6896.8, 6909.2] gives 5.48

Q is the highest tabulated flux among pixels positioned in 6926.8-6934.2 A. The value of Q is 6.06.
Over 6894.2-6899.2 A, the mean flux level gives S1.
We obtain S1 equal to 5.98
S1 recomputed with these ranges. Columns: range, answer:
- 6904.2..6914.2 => 6.17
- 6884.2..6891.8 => 5.83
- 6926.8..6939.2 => 5.92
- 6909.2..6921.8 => 6.29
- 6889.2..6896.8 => 5.67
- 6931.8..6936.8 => 6.45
